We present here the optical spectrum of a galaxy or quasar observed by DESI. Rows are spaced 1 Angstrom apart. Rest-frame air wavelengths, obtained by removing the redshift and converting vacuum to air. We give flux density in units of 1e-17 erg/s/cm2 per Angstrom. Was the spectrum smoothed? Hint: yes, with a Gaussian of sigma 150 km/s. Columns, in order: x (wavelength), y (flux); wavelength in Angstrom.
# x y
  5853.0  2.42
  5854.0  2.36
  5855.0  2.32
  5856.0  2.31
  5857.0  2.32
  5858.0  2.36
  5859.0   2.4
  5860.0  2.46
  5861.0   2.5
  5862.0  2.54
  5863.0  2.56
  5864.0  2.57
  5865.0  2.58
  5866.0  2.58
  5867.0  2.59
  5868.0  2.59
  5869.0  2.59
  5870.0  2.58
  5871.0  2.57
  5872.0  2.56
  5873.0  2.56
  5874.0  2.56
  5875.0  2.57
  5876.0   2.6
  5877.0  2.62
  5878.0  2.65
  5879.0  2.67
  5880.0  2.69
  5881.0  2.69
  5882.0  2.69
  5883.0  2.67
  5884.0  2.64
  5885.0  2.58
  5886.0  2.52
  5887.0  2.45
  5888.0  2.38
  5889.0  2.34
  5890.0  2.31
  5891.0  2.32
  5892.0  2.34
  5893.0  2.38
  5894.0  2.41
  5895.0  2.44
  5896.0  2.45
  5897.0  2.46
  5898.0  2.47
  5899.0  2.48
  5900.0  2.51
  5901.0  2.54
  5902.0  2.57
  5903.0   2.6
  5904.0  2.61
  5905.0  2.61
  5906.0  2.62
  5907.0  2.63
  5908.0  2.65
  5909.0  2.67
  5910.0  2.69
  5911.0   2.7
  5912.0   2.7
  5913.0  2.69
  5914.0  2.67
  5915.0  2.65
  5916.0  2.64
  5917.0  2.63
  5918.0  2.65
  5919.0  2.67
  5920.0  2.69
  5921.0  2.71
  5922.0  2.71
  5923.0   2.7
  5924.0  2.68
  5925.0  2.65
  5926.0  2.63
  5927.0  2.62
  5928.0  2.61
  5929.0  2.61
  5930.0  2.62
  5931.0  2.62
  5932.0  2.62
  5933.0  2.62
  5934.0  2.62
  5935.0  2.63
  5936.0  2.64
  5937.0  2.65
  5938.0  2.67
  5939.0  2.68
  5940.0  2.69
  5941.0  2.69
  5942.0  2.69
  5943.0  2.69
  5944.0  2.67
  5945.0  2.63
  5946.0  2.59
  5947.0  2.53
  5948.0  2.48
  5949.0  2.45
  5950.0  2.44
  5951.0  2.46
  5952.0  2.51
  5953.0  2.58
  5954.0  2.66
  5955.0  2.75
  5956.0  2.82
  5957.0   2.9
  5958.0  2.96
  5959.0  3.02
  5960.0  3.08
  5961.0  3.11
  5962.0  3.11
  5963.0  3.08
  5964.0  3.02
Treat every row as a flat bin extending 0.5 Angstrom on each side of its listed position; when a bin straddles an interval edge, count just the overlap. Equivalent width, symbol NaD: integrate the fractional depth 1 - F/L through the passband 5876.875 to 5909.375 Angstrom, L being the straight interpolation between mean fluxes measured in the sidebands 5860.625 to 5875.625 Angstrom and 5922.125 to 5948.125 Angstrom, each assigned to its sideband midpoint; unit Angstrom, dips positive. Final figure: 0.76 Angstrom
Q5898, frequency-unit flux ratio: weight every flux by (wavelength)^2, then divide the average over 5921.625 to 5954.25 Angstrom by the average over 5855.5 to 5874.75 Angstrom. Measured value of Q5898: 1.1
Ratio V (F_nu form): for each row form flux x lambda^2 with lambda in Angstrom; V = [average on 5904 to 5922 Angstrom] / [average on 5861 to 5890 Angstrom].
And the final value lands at 1.0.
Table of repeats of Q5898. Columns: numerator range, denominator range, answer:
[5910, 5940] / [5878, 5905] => 1.07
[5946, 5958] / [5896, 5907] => 1.04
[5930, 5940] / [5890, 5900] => 1.11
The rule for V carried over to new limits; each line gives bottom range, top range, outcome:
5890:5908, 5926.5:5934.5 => 1.06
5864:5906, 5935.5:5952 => 1.04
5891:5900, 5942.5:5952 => 1.07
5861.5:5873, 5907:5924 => 1.06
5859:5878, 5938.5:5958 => 1.06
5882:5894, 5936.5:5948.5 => 1.09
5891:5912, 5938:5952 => 1.04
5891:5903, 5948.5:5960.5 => 1.13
